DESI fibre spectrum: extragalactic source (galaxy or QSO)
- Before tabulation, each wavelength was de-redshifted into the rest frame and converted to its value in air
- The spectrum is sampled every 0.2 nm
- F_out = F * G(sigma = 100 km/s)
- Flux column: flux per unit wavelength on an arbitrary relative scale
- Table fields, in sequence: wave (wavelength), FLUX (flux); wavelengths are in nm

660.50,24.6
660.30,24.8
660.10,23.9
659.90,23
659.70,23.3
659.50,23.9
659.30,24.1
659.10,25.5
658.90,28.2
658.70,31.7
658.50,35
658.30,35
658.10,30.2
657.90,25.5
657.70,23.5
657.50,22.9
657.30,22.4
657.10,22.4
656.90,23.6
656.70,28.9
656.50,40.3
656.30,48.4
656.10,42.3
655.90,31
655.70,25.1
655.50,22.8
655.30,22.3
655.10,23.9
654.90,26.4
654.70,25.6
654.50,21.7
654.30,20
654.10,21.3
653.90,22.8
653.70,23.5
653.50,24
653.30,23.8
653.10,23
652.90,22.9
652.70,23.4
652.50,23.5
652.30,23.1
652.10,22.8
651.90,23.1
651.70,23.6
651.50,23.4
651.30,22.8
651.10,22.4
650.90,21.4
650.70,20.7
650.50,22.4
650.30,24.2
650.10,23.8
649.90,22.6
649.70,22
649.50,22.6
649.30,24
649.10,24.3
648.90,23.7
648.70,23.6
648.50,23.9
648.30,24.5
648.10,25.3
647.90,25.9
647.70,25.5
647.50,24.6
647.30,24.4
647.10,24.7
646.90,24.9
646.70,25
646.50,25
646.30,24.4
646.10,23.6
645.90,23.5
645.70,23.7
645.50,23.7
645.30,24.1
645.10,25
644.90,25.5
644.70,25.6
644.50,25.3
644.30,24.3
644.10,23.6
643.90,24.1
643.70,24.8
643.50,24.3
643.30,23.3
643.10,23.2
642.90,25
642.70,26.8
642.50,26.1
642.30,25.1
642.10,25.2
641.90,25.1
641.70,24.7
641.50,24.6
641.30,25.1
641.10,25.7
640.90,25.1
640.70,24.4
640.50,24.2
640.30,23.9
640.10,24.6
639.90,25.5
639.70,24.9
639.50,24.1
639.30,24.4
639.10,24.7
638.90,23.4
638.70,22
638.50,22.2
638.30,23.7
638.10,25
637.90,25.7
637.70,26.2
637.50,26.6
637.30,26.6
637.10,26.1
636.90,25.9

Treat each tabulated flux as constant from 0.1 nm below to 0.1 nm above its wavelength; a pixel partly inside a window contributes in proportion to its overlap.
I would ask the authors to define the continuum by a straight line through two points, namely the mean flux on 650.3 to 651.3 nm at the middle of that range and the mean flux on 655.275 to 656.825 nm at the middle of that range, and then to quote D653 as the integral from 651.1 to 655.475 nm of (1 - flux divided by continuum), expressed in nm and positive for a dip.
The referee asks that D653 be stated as 0.622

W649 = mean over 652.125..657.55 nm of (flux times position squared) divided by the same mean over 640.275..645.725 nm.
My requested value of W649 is 1.09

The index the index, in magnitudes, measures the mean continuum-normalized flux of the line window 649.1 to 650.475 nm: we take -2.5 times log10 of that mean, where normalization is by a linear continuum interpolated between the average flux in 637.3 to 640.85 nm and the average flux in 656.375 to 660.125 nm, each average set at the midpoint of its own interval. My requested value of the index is 0.12 mag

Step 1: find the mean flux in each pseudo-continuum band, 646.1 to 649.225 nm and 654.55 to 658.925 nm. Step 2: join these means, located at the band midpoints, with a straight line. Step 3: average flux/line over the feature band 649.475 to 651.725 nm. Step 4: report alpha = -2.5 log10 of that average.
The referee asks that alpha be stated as 0.15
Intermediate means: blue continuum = 24.6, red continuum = 28.9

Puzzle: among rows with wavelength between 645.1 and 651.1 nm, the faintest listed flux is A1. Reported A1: 20.7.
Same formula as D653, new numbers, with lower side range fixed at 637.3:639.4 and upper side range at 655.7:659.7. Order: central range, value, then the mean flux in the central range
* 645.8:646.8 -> 0.08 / 24.3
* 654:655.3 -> 0.25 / 23.1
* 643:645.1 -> 0.12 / 24.4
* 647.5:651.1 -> 0.49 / 23.5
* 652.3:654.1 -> 0.32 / 23.2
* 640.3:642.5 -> 0.03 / 24.9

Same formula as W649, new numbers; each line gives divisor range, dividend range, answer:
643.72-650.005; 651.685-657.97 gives 1.08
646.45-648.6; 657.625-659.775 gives 1.16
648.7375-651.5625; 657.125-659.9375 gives 1.20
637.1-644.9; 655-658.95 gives 1.24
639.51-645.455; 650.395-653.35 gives 0.95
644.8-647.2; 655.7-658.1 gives 1.27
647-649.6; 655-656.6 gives 1.34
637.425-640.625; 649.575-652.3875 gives 0.97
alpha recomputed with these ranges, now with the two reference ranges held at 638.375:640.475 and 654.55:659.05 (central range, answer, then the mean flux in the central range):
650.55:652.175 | 0.21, 22.5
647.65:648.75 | 0.07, 24.8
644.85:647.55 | 0.06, 24.4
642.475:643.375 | 0.01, 24.8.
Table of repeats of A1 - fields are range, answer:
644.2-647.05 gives 23.5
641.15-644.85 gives 23.2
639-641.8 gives 23.9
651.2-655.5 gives 20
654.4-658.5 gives 21.7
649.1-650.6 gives 22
